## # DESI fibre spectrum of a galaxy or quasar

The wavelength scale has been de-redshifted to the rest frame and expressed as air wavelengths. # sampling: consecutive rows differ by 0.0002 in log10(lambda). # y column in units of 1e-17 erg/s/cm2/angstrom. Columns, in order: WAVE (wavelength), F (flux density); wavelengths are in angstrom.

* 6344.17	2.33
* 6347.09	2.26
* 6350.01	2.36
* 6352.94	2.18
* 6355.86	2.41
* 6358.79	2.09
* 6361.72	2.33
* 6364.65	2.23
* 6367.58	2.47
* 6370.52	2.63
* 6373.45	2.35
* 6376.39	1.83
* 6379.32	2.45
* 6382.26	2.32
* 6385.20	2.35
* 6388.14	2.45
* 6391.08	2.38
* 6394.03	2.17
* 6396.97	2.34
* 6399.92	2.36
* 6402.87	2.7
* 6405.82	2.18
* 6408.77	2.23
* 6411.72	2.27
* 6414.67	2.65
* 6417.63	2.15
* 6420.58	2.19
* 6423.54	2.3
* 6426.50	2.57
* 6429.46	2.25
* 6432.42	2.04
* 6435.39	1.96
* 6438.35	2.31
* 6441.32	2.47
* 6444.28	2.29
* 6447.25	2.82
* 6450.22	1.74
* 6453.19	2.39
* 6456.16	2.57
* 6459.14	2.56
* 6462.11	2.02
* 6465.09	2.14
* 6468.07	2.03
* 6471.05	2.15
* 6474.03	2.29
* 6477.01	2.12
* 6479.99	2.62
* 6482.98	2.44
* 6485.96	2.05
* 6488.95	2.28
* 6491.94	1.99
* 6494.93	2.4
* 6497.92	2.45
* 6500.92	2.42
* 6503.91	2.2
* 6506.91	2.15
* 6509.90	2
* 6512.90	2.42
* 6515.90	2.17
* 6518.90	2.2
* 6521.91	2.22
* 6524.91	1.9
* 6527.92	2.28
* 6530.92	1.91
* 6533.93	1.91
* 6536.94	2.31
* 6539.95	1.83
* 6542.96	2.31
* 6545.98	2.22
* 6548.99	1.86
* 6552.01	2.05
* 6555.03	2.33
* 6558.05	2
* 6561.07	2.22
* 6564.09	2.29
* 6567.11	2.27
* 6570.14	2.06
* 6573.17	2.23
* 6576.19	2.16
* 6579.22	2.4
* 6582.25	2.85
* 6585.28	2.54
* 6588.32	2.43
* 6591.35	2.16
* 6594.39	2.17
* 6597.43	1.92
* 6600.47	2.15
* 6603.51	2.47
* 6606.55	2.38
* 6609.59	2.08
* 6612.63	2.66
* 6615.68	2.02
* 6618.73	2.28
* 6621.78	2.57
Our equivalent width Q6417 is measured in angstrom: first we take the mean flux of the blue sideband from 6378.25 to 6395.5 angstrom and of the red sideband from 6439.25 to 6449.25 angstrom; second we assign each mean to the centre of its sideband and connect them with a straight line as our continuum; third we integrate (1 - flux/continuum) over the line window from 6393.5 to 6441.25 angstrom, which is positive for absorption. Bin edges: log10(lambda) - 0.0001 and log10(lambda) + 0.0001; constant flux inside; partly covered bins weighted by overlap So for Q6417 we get 2.3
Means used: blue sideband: 2.35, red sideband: 2.47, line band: 2.3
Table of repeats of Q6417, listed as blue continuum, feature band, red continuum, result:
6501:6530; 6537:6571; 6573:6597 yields 2.0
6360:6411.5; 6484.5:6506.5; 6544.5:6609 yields 0.3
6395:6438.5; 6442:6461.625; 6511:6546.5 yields -1.2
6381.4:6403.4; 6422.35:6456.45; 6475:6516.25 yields 0.4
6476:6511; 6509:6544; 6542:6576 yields 1.5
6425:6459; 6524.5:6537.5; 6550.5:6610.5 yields 1.3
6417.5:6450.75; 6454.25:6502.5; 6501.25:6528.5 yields -1.3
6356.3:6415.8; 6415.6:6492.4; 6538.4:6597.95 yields 1.0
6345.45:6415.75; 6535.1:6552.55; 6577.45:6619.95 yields 1.7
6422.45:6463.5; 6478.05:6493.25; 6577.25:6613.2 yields 0.3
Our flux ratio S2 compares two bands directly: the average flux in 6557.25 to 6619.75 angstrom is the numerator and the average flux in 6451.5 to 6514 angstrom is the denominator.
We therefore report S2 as 1.0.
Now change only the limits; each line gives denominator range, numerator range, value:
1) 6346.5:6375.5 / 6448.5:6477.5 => 0.95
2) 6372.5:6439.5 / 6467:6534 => 0.96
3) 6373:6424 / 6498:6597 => 0.95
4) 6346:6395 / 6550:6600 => 0.97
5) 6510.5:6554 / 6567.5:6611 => 1.08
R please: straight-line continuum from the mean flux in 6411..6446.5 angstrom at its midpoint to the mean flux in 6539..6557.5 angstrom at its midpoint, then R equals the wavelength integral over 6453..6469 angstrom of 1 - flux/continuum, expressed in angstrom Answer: -0.3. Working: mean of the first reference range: 2.3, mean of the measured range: 2.28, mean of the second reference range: 2.1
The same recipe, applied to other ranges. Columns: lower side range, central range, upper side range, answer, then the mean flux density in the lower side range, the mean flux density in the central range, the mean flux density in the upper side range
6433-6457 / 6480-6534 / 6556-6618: 1.94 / 2.3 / 2.21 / 2.27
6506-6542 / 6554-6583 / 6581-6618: -0.44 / 2.11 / 2.27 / 2.31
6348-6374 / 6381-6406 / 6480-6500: -0.47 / 2.34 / 2.37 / 2.3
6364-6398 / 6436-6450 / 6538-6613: -0.44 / 2.33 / 2.38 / 2.24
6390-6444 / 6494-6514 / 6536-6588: -0.20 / 2.31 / 2.29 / 2.24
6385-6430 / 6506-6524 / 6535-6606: 0.66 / 2.35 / 2.19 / 2.23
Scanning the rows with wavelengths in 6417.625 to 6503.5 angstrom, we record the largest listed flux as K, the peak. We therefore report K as 2.82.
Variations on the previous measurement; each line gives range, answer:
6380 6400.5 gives 2.45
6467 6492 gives 2.62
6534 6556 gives 2.33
